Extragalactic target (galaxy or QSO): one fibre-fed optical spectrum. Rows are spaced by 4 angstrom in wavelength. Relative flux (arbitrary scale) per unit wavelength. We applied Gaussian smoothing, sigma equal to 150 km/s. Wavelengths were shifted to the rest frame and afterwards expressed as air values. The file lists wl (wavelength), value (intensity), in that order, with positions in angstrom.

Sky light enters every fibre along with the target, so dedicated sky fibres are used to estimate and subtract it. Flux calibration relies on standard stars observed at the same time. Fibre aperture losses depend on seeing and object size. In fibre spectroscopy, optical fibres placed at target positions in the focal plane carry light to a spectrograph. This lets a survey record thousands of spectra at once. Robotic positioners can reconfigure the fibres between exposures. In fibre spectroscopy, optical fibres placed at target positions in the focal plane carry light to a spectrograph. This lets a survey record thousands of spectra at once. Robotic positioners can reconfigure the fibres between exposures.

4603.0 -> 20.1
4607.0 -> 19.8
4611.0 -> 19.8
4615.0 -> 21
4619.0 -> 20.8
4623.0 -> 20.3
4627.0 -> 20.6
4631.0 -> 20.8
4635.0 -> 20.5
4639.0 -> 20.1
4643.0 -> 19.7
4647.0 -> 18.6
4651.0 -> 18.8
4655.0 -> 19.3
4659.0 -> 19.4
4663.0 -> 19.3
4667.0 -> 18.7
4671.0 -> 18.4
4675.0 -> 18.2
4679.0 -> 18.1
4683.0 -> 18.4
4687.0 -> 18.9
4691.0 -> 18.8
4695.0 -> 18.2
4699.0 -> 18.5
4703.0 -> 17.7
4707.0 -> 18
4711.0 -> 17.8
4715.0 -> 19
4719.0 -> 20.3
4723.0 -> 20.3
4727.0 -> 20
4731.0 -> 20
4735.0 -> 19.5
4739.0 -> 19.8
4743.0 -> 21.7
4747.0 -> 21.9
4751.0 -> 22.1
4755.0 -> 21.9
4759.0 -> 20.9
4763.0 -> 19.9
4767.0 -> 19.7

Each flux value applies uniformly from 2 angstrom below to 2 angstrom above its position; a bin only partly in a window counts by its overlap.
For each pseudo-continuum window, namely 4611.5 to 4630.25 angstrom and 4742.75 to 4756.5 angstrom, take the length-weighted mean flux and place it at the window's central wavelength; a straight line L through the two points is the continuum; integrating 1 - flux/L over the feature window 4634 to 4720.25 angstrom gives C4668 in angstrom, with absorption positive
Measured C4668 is 9.6 angstrom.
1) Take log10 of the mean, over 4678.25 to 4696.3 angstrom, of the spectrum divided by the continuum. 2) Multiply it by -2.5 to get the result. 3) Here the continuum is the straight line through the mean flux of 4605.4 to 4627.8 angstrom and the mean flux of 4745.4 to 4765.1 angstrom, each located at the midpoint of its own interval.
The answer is 0.13 mag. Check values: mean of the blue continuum 20.4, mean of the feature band 18.5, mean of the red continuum 21.3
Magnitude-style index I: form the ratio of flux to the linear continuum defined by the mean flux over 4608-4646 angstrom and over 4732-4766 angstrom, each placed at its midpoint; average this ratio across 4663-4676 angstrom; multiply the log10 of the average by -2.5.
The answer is 0.11 mag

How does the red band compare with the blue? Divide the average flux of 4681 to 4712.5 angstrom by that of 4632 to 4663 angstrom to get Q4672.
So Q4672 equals 0.94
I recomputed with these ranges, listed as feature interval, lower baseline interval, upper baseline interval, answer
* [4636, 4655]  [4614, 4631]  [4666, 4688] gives 0.02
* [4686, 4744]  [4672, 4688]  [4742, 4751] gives 0.06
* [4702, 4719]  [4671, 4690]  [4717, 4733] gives 0.07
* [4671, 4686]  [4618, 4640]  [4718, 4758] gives 0.13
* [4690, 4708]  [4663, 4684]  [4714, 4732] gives 0.06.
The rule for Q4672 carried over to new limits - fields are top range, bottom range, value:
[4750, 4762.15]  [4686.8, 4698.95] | 1.15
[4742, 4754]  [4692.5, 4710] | 1.21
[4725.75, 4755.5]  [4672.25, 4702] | 1.13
